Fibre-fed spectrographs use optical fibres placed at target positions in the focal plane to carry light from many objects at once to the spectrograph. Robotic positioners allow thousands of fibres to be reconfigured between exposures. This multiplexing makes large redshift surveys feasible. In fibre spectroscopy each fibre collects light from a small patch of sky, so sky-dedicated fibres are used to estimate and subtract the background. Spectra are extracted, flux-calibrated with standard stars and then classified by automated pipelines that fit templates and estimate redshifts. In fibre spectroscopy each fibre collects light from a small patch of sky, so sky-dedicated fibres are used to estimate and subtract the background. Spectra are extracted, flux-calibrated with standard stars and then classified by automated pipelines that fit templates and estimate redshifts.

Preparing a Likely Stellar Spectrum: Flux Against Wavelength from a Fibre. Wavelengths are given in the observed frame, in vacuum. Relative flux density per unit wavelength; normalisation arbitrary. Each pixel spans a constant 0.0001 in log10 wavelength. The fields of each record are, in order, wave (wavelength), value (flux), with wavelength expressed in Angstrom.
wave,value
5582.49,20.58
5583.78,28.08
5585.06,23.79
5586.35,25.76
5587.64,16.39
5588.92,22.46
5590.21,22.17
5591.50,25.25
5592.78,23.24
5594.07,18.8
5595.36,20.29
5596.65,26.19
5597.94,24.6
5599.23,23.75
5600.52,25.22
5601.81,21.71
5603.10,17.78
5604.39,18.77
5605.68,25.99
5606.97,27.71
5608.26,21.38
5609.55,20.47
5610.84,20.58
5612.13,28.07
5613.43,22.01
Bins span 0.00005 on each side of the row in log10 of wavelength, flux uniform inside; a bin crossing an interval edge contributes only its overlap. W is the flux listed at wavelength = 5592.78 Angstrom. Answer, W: 23.24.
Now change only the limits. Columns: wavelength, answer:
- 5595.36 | 20.29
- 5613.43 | 22.01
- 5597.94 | 24.6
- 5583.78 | 28.08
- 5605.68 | 25.99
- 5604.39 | 18.77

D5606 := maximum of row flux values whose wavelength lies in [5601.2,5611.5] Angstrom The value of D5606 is 27.71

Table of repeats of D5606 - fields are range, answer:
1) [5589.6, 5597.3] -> 26.19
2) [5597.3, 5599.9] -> 24.6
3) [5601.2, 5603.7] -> 21.71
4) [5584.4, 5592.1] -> 25.76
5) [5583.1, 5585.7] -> 28.08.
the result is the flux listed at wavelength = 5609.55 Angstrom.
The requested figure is 20.47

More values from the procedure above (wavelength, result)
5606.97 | 27.71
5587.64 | 16.39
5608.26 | 21.38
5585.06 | 23.79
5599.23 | 23.75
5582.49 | 20.58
